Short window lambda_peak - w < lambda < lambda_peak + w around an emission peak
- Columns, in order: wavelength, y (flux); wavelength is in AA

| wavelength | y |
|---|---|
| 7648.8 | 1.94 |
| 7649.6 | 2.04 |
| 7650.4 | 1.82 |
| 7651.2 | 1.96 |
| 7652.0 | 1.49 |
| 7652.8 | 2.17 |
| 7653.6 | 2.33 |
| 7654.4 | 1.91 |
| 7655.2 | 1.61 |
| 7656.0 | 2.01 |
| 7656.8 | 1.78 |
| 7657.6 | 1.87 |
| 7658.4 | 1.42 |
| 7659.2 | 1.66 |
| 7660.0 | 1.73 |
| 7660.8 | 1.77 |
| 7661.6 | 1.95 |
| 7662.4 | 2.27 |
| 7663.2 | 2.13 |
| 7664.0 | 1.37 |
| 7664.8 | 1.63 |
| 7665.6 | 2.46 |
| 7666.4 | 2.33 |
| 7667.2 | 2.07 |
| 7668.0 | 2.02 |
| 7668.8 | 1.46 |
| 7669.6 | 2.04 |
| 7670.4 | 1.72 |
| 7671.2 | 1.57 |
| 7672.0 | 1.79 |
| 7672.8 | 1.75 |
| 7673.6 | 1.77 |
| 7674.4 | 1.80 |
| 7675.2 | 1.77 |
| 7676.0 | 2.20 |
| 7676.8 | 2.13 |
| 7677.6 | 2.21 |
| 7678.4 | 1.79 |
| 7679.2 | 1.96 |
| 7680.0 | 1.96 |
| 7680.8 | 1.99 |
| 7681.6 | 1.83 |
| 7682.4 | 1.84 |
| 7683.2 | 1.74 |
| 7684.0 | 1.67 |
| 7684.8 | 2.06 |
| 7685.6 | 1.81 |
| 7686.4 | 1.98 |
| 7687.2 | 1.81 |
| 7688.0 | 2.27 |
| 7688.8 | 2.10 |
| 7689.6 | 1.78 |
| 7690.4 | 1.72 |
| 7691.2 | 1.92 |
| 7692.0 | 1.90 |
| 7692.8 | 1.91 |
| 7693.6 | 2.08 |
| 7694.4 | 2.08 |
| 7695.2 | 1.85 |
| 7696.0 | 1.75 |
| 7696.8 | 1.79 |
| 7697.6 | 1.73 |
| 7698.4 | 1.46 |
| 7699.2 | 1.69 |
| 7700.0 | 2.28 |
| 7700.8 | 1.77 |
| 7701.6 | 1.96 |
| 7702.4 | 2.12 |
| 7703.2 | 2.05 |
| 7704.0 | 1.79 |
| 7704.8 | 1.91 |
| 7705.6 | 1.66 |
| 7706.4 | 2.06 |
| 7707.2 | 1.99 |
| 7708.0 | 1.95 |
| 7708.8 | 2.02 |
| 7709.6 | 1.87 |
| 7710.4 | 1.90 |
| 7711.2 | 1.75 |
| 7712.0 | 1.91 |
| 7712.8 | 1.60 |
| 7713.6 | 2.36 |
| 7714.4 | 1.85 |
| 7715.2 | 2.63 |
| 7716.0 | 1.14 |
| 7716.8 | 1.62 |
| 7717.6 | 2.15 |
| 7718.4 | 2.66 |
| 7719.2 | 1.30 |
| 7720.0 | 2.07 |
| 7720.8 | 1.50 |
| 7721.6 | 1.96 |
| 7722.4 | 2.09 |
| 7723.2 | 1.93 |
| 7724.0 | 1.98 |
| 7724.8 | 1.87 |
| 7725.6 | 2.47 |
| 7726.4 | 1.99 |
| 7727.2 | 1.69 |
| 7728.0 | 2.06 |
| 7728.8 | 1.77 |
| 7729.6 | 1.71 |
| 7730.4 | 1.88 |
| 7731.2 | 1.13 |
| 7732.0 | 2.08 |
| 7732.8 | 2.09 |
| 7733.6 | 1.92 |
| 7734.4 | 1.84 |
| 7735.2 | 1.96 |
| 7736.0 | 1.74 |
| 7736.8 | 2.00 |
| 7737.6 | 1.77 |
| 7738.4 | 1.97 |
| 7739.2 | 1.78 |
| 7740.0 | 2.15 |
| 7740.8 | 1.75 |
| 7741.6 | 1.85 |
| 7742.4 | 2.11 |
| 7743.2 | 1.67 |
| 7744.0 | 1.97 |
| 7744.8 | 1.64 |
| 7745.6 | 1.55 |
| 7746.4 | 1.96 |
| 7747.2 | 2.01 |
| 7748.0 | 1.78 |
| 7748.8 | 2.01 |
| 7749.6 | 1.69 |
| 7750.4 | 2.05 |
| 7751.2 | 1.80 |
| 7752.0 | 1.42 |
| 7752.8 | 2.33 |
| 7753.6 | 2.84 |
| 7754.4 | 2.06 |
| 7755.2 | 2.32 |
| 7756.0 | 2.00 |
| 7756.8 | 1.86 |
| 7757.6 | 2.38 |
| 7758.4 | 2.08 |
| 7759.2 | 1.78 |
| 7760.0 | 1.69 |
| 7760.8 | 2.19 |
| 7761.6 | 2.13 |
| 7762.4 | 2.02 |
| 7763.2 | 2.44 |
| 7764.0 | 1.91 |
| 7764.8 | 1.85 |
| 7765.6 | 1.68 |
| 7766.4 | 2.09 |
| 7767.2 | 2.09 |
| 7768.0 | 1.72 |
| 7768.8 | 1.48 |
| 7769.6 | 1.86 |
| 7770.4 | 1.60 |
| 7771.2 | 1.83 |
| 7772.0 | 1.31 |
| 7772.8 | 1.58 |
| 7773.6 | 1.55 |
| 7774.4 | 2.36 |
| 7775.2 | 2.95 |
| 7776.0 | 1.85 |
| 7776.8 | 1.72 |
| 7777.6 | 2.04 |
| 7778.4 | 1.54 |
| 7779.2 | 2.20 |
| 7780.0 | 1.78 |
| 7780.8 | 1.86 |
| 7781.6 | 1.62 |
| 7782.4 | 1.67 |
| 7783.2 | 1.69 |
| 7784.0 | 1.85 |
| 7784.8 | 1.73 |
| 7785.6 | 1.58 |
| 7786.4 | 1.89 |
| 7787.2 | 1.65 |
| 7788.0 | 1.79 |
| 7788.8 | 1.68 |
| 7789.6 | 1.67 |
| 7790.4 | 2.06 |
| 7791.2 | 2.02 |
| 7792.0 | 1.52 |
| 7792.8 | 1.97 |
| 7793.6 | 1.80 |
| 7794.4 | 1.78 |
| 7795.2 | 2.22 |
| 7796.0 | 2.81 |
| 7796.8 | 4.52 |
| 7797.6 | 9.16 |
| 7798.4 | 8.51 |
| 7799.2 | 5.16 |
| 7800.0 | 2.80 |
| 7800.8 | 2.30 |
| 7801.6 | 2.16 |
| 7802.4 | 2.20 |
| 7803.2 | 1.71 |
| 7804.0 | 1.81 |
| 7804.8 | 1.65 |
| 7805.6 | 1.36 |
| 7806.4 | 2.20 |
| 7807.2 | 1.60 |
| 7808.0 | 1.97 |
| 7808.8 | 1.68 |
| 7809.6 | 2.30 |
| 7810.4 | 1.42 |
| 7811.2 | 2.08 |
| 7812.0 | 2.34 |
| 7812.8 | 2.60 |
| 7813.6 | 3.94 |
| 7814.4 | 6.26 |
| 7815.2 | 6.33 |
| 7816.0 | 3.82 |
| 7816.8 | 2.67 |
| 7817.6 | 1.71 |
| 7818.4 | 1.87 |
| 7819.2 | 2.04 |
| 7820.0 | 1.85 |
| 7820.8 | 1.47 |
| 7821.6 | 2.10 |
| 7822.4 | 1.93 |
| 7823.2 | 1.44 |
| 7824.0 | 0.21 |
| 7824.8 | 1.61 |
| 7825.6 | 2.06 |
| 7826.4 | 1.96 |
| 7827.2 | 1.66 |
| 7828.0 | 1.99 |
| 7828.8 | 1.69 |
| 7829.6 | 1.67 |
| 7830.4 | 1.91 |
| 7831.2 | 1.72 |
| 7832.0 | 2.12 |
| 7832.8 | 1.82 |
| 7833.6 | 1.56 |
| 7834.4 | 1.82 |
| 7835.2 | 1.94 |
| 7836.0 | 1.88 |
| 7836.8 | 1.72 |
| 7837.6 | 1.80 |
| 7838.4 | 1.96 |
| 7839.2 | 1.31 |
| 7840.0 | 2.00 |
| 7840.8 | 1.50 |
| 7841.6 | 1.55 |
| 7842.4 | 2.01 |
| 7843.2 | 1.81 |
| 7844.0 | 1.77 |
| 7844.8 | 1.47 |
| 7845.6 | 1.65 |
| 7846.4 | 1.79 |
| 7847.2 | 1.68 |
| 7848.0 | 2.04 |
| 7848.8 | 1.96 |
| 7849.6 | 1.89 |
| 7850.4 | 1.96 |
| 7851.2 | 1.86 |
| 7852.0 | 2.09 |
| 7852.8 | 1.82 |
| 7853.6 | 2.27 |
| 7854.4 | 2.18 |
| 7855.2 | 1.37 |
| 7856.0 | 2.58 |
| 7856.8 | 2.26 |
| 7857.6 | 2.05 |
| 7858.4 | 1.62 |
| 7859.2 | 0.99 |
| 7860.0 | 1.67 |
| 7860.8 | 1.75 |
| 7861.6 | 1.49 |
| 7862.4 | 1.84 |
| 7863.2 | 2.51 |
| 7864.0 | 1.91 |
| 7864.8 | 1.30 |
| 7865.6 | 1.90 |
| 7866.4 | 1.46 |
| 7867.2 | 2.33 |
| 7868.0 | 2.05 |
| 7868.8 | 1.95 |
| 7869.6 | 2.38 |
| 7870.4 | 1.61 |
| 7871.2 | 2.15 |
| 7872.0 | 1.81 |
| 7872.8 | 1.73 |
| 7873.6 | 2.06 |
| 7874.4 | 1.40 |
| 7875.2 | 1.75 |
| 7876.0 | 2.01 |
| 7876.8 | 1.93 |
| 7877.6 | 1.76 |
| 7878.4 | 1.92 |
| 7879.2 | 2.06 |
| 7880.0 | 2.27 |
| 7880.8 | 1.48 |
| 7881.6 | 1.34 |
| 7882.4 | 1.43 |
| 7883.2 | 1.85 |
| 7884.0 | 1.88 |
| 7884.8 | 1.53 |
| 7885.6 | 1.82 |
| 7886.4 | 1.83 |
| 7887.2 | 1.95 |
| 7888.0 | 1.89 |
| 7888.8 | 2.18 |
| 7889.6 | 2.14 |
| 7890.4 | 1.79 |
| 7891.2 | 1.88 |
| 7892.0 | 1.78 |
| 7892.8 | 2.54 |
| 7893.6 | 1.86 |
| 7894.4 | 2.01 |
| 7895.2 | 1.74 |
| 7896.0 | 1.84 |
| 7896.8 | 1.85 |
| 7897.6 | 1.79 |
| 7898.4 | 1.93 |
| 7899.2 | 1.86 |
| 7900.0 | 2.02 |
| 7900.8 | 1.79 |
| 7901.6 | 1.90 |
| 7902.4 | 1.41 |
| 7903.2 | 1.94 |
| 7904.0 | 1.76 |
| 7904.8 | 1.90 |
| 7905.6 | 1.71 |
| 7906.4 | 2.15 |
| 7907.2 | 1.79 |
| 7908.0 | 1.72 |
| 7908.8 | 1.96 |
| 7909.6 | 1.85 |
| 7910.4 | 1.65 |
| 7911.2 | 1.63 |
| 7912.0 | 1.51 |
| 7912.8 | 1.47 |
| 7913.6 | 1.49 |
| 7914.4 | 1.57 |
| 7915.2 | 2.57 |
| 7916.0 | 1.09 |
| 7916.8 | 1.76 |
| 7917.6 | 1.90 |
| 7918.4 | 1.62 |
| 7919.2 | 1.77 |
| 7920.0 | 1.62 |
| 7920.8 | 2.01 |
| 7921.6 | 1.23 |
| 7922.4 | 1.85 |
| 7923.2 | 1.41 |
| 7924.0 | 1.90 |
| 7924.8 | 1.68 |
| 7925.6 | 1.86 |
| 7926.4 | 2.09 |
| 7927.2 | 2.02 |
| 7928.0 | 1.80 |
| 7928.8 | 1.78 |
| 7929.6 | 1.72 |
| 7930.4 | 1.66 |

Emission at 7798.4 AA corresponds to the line [S II] 6716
